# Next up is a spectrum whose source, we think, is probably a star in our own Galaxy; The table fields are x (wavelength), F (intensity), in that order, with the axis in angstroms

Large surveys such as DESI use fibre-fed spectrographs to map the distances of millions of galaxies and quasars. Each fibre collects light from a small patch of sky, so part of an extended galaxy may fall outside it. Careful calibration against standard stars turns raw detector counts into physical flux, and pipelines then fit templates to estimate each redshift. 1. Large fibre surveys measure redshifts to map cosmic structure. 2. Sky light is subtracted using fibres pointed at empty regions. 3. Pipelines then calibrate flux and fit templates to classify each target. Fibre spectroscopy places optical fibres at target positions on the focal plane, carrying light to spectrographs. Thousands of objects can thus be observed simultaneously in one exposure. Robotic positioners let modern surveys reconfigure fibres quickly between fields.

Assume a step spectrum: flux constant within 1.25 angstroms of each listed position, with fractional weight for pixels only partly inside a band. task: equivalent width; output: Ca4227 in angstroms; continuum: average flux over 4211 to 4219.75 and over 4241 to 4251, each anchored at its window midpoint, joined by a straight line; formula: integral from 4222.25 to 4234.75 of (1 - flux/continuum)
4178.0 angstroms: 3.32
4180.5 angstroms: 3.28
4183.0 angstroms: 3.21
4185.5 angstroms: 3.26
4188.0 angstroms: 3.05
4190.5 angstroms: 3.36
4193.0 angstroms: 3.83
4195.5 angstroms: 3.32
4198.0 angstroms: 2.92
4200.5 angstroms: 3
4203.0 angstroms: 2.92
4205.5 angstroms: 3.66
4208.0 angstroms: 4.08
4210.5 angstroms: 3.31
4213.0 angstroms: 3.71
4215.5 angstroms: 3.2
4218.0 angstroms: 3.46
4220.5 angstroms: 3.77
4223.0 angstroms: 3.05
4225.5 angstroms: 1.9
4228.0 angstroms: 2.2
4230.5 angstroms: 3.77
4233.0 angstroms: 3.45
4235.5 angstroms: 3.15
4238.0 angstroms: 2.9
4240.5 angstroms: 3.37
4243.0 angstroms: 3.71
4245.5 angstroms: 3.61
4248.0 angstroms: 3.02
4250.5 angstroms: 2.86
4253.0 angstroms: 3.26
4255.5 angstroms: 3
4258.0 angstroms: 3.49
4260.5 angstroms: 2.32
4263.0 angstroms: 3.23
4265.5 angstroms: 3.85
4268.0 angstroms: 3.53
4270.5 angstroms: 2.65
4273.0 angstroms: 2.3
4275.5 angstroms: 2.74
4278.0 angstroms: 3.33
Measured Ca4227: 1.9 angstroms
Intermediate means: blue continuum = 3.46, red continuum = 3.34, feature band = 2.88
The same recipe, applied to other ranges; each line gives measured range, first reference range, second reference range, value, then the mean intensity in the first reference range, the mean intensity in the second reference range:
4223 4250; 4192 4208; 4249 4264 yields 0.2 angstroms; 3.33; 3.02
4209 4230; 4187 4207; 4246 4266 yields 0.7 angstroms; 3.27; 3.12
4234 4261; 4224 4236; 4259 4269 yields -1.1 angstroms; 2.88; 3.23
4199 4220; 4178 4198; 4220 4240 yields -1.8 angstroms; 3.3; 3.01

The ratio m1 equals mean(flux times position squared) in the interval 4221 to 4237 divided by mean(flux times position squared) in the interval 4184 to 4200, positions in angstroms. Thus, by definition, 0.92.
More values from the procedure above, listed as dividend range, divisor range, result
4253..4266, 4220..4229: 1.20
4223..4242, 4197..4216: 0.90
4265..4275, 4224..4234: 1.08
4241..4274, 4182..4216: 0.97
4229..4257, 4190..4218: 0.98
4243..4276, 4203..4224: 0.90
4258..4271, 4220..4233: 1.10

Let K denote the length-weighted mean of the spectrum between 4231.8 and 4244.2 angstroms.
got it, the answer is 3.31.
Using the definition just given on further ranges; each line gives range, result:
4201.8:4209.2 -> 3.55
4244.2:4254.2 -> 3.19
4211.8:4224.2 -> 3.44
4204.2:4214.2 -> 3.69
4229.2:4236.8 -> 3.44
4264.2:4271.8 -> 3.34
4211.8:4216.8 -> 3.45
